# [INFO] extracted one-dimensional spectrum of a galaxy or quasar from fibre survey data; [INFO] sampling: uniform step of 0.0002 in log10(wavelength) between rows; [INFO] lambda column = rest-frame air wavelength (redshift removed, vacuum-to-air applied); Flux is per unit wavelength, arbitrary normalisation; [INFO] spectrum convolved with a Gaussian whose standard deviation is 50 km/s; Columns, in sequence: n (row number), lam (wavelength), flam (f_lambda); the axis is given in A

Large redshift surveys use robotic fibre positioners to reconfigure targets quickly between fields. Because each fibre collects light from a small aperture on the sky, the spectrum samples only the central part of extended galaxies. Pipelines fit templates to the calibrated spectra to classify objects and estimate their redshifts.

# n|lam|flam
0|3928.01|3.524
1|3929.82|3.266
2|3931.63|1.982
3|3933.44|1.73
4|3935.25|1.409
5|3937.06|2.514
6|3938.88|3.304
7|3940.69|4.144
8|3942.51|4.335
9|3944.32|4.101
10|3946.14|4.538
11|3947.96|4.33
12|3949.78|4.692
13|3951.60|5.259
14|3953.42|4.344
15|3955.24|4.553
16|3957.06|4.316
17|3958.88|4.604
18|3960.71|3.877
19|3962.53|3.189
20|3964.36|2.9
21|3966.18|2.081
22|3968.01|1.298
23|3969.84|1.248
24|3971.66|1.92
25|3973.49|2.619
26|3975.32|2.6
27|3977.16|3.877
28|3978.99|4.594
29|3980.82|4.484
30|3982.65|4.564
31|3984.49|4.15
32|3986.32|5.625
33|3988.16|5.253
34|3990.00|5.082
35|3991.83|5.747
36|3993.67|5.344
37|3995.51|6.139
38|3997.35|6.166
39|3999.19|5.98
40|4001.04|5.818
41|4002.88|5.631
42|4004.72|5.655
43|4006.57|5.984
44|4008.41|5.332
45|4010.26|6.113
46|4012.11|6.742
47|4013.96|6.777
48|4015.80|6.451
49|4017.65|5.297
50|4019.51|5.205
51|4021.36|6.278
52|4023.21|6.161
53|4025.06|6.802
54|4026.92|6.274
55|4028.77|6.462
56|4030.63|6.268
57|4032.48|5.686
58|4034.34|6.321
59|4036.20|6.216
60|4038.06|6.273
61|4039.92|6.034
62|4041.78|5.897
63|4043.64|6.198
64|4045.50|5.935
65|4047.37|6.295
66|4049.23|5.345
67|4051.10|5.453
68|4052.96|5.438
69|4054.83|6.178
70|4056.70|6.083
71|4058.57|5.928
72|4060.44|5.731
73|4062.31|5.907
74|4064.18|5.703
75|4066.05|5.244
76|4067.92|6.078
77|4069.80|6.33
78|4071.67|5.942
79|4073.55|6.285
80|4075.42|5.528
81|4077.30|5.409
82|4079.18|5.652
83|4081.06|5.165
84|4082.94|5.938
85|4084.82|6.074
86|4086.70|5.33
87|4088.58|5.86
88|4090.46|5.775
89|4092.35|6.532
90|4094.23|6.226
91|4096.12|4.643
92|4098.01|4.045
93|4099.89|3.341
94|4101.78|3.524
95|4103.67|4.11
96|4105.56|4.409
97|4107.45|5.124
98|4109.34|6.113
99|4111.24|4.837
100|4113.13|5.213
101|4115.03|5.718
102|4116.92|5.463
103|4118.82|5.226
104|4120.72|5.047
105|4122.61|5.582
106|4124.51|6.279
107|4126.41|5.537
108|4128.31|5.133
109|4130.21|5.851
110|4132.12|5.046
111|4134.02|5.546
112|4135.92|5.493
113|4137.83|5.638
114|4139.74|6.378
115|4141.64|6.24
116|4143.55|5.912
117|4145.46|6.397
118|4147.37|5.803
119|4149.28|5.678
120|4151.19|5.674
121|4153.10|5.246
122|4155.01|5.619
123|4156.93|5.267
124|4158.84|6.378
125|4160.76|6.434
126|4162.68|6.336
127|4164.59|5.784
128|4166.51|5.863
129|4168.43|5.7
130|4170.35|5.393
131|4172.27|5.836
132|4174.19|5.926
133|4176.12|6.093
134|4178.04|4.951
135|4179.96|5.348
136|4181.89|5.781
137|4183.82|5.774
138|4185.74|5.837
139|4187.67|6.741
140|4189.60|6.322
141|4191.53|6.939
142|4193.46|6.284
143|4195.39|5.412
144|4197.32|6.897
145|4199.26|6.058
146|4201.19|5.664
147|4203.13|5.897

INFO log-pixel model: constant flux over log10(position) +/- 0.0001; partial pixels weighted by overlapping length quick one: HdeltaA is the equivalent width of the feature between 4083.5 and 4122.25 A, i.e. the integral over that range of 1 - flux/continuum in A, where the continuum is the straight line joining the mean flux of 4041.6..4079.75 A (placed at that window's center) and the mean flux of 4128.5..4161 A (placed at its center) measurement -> 4.40 A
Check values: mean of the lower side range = 5.84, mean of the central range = 5.15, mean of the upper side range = 5.77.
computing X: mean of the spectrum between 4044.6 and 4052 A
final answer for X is 5.75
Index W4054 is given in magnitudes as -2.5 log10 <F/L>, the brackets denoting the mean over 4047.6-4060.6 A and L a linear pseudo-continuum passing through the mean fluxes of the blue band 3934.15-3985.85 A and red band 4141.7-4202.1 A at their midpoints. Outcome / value -0.24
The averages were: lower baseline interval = 3.58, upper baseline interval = 5.92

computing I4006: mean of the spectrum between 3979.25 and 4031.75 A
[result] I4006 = 5.77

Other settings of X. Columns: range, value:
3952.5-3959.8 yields 4.45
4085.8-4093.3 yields 5.88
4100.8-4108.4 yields 4.29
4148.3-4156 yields 5.55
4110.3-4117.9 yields 5.31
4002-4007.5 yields 5.76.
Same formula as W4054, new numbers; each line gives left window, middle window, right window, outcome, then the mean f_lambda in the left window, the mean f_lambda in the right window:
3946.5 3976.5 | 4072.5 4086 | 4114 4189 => -0.18 mag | 3.39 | 5.75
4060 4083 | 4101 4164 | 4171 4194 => 0.07 mag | 5.76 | 5.97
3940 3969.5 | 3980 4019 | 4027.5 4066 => -0.16 mag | 3.85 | 5.95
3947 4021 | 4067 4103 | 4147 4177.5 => -0.03 mag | 4.66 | 5.8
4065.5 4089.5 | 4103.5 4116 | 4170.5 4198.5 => 0.14 mag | 5.77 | 5.99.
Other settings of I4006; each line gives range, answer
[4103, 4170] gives 5.61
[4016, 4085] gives 5.92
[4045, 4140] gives 5.49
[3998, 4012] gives 5.85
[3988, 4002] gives 5.71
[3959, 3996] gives 3.82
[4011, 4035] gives 6.21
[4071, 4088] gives 5.7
